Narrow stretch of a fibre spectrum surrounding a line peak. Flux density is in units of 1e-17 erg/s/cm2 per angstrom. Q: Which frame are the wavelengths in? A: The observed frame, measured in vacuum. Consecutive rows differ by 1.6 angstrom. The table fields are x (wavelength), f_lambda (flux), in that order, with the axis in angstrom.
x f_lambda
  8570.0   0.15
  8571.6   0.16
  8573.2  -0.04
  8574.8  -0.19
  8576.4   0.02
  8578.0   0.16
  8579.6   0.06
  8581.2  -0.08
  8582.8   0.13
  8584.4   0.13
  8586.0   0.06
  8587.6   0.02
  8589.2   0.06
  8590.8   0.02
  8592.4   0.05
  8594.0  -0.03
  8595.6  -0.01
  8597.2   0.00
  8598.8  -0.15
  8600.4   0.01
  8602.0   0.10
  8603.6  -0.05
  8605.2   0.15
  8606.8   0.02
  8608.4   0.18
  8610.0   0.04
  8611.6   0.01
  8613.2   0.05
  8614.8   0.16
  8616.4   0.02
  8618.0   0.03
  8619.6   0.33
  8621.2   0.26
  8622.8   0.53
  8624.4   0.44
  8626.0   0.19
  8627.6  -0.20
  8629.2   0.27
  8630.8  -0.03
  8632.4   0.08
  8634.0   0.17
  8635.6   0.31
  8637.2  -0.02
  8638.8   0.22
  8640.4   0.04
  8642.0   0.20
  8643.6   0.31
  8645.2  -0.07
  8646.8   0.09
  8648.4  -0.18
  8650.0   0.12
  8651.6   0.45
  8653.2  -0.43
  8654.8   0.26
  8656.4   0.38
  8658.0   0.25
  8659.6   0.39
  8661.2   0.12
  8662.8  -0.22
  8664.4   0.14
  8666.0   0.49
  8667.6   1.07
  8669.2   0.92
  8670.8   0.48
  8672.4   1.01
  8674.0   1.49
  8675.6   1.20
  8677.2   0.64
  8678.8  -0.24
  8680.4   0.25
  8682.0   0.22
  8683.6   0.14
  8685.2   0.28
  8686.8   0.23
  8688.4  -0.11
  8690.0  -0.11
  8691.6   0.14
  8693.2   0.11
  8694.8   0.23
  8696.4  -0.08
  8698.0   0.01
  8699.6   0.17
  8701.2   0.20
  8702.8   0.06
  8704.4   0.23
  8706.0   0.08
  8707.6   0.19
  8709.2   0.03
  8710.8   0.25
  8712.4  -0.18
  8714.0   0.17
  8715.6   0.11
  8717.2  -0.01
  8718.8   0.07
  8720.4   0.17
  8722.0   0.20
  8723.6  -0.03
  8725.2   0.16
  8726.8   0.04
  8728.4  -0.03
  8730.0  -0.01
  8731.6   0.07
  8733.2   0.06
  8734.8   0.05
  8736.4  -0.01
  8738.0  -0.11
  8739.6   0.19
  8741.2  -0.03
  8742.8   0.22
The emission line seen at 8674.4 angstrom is [O II]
